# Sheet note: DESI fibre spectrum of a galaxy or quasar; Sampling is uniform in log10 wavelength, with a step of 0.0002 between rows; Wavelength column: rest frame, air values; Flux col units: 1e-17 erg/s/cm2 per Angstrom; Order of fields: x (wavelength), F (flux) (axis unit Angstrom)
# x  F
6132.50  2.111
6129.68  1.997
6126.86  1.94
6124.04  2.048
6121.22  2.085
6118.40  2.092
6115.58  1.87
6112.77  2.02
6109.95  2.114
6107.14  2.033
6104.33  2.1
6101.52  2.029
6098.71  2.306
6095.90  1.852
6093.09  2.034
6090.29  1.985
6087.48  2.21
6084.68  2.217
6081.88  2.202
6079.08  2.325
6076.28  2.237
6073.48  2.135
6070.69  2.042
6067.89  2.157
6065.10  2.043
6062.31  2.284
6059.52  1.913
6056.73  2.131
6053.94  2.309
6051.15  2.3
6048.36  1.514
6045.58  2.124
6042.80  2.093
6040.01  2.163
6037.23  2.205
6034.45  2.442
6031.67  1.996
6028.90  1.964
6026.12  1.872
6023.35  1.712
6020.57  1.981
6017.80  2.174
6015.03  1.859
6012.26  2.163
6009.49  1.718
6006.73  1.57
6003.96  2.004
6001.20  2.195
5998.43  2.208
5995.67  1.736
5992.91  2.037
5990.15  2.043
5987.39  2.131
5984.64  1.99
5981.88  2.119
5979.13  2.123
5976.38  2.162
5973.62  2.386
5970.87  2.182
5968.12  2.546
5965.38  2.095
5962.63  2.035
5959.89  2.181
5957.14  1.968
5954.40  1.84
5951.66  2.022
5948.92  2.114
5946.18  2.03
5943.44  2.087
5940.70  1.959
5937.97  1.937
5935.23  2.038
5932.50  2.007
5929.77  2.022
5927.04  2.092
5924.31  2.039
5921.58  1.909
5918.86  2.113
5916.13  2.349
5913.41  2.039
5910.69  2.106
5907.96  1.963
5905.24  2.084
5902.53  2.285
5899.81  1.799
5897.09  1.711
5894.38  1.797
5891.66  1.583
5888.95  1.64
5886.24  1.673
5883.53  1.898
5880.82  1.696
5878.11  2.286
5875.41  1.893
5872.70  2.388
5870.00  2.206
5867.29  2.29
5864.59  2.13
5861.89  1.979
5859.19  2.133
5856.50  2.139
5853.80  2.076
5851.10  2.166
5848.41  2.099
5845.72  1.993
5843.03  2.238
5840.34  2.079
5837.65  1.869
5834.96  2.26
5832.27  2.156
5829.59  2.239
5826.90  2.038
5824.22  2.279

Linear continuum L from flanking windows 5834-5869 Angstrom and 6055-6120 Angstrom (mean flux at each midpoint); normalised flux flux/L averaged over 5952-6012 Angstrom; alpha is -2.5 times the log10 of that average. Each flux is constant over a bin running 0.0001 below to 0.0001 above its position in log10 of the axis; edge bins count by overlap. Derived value 0.02 mag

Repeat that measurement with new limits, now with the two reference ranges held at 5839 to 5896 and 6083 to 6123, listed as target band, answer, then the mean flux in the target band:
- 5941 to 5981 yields -0.044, 2.12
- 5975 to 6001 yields -0.013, 2.07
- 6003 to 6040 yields 0.038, 1.98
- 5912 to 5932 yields -0.026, 2.08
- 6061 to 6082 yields -0.059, 2.18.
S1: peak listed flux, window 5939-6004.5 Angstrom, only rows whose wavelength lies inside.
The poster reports 2.546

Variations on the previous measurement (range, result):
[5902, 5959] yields 2.349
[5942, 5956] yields 2.114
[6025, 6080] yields 2.442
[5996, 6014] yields 2.208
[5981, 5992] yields 2.131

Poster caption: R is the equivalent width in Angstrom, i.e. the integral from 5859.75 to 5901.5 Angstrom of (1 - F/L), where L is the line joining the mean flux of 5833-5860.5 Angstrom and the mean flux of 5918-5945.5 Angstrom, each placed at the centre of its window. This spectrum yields 2.7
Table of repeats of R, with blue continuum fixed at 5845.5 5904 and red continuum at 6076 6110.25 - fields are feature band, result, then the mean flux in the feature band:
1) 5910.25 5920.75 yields -0.7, 2.15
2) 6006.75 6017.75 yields 0.9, 1.9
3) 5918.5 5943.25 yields 0.2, 2.01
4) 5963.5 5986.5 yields -1.6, 2.2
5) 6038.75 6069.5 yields 0.1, 2.09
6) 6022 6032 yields 1.0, 1.88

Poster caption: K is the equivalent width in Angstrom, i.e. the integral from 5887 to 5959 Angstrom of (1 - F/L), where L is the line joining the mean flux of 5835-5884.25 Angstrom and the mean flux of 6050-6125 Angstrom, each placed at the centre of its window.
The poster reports 4.0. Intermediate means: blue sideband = 2.09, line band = 1.98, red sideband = 2.11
